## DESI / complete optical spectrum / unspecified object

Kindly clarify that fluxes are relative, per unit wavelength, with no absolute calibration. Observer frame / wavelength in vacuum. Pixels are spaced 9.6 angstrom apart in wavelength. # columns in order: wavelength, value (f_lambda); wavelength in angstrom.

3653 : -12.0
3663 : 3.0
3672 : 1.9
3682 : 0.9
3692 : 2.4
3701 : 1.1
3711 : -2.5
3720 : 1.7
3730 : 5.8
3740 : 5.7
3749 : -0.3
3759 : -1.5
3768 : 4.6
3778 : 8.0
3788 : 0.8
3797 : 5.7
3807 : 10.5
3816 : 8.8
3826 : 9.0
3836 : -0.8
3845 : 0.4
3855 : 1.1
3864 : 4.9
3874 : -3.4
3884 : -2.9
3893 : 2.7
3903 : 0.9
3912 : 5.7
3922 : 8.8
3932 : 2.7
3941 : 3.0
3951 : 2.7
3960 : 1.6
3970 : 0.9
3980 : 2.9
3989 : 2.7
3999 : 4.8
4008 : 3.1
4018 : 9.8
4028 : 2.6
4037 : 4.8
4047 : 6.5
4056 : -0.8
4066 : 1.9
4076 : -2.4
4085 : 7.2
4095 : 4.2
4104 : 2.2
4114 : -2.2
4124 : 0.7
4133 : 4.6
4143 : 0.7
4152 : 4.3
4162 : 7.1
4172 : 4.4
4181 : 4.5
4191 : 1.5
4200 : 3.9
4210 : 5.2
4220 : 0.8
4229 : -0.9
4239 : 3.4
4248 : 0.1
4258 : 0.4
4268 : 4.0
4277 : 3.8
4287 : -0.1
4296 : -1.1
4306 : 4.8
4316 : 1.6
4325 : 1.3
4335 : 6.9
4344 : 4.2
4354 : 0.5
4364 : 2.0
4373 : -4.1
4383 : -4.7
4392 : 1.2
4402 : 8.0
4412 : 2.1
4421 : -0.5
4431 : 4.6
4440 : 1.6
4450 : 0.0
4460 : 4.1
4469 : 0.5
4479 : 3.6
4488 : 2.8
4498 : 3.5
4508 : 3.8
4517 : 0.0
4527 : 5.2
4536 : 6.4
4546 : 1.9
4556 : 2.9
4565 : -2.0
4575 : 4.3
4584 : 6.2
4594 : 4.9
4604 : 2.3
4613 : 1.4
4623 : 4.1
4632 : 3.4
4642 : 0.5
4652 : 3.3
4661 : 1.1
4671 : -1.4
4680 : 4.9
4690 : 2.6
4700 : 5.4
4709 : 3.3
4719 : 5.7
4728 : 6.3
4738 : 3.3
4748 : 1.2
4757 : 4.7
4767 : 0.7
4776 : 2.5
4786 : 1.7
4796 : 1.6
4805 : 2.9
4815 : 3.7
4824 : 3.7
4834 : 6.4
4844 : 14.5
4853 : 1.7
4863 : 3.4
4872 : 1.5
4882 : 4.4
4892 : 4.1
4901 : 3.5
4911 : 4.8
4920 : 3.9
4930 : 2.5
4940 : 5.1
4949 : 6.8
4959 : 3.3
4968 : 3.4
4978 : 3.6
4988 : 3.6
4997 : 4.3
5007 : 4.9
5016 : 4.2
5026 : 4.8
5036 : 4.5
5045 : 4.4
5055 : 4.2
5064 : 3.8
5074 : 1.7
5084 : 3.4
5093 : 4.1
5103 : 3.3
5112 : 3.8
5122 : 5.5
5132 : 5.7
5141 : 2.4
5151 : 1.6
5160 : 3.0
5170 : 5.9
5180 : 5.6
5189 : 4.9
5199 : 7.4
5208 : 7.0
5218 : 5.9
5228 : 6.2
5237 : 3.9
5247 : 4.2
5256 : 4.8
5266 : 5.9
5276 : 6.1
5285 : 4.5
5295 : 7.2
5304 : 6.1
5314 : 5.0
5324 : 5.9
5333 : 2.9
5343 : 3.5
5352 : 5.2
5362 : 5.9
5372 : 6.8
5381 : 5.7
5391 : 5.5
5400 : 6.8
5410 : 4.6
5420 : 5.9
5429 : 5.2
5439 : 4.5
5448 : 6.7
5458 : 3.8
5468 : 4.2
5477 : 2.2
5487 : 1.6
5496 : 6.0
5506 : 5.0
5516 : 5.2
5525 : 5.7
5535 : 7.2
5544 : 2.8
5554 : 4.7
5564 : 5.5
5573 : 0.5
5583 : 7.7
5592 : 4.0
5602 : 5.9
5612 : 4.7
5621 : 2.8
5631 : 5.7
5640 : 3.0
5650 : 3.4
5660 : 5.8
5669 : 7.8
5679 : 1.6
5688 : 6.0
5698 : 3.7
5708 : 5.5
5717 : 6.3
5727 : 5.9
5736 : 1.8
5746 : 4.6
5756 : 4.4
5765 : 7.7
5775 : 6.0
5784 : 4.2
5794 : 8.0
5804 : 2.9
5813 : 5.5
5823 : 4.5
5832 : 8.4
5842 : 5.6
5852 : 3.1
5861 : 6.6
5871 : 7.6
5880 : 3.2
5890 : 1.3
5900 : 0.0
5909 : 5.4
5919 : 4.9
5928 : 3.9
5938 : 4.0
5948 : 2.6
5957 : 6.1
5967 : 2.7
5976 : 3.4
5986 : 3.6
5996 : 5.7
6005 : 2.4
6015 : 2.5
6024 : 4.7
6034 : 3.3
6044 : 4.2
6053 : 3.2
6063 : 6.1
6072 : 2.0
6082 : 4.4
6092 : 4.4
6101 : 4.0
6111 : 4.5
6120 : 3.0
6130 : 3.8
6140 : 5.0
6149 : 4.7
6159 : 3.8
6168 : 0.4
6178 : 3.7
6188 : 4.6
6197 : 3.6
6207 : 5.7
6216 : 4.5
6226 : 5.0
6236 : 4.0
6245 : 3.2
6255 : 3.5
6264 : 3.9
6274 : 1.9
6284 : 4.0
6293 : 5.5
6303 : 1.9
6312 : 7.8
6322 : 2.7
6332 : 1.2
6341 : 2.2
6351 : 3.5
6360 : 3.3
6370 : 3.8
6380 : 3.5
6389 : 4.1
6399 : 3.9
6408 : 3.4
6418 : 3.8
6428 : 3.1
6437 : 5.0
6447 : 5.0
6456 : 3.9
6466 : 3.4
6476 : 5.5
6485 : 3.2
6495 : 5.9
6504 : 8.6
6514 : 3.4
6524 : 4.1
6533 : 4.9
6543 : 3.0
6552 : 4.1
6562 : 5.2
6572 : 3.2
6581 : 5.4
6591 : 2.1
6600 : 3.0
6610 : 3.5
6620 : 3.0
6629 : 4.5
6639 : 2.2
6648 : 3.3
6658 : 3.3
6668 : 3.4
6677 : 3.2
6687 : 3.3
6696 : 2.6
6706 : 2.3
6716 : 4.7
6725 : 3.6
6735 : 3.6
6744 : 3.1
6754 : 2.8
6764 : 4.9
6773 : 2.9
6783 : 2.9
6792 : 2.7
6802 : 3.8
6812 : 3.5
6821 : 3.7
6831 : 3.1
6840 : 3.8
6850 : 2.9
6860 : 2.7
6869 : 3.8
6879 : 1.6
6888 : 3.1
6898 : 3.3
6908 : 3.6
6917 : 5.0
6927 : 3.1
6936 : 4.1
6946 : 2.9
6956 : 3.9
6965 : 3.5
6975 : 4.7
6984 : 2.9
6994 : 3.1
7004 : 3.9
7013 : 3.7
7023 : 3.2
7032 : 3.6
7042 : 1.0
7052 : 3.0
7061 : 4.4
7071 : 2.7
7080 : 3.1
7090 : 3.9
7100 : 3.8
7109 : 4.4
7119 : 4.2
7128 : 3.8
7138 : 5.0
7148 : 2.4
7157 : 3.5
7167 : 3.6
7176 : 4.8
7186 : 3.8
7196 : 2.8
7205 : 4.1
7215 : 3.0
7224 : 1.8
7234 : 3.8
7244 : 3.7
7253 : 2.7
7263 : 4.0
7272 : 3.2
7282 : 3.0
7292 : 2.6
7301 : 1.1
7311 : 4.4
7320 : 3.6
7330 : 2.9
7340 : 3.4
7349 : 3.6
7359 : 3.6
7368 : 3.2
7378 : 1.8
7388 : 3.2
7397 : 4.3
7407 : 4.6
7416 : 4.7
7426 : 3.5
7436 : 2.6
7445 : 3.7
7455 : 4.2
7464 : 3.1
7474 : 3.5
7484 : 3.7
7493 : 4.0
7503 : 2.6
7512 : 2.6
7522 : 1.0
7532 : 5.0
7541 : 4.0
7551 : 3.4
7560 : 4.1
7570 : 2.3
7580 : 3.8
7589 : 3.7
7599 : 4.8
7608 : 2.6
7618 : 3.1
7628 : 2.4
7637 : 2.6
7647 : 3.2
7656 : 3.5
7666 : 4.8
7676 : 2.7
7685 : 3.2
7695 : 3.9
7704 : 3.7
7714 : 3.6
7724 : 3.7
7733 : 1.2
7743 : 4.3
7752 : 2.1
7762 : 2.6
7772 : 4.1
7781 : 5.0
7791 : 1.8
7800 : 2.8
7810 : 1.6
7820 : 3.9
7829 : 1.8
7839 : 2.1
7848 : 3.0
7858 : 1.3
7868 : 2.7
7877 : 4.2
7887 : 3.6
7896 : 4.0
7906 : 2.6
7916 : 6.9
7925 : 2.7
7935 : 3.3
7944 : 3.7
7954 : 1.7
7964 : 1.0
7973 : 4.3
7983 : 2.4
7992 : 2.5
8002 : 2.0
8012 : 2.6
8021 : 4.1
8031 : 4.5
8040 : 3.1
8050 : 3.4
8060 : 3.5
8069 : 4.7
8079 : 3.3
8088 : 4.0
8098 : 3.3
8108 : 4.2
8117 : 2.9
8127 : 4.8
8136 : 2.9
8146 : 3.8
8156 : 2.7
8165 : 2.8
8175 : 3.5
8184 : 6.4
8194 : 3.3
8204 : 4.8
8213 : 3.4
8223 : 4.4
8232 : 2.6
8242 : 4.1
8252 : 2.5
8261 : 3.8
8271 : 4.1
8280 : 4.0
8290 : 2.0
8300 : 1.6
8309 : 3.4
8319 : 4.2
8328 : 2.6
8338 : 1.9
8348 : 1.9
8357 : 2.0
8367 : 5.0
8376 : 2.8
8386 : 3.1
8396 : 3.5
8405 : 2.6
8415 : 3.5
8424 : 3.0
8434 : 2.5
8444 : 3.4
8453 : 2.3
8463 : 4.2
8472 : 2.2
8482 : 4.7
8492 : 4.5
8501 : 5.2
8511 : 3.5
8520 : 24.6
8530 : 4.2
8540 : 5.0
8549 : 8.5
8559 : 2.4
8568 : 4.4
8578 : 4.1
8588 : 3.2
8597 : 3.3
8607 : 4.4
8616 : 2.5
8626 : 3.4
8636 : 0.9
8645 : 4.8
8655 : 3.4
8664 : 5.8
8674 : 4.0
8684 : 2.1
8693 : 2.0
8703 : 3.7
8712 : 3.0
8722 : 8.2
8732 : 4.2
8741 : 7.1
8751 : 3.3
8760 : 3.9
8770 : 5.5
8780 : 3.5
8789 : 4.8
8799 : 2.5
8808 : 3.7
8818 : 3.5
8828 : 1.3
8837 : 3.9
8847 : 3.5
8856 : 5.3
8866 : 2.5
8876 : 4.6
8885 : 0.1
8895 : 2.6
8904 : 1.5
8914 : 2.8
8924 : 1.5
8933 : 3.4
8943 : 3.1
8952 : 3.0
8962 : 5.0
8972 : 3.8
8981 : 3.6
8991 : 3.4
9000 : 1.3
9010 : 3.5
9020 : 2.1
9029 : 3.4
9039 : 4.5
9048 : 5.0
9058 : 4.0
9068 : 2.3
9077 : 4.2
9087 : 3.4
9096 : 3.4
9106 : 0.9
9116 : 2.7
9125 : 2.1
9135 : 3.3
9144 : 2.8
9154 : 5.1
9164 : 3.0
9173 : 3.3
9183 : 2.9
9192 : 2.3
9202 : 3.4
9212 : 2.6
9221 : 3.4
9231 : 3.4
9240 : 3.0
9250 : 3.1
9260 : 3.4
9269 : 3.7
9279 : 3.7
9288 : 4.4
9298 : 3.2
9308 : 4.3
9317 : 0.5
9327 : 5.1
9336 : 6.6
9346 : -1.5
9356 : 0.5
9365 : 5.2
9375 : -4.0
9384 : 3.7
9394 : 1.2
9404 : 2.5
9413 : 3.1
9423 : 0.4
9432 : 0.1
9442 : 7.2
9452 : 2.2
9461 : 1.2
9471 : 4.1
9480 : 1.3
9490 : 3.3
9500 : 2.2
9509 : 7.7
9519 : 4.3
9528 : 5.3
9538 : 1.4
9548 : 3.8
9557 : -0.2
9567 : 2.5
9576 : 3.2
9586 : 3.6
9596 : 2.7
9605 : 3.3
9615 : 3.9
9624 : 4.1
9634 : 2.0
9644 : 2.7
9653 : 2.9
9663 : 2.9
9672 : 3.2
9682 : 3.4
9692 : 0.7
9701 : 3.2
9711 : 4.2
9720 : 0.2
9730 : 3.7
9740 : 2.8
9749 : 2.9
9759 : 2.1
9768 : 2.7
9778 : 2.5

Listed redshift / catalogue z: 0.30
